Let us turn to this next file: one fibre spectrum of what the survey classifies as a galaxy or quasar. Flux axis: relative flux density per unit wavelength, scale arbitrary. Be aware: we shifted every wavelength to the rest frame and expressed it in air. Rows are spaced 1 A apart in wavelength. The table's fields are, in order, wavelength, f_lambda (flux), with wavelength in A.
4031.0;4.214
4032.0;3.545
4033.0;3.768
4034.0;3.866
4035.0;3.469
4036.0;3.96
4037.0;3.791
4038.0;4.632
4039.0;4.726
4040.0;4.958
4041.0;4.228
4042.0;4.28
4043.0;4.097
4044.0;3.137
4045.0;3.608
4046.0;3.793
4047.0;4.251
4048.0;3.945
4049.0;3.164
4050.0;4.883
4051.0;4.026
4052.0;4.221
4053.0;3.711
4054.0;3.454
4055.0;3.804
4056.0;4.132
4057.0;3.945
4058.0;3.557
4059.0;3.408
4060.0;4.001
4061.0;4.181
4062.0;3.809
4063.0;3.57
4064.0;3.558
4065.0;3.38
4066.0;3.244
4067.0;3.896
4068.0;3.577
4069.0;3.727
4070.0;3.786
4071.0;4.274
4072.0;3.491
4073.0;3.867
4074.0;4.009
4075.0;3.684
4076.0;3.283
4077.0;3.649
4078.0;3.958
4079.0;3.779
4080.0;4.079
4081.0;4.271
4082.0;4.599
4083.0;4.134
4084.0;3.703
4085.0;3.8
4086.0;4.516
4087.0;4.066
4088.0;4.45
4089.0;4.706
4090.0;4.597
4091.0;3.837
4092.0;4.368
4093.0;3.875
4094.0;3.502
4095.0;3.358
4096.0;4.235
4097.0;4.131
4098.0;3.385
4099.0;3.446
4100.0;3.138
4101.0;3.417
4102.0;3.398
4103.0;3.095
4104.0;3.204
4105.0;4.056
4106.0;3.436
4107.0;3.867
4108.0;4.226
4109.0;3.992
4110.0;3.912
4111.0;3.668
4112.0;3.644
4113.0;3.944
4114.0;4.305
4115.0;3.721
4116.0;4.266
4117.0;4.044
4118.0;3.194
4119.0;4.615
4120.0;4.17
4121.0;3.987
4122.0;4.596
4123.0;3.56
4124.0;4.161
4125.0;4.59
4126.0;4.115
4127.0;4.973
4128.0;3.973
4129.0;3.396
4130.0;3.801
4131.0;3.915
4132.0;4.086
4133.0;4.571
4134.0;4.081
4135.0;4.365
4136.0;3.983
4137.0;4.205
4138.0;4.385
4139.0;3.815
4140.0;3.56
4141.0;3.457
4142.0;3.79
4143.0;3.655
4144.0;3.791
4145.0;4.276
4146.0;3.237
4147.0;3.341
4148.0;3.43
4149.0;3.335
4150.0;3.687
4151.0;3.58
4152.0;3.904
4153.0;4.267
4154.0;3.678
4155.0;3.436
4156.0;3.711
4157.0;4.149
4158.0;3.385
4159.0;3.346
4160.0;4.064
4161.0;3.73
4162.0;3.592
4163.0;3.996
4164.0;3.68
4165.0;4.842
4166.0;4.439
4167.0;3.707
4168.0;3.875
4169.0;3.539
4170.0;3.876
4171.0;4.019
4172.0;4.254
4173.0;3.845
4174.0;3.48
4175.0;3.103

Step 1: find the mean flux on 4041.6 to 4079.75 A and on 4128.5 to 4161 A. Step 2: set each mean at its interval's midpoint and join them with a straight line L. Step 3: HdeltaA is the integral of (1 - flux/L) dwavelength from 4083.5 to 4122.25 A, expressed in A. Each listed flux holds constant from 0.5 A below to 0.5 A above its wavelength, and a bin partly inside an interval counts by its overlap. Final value -0.9 A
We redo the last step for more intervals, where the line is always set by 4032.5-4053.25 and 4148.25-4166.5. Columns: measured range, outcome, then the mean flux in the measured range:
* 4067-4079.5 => 0.7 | 3.76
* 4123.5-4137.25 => -1.0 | 4.16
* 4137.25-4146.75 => 0.2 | 3.77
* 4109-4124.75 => -0.4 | 4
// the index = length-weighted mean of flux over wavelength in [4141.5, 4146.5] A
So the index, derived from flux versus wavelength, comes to 3.75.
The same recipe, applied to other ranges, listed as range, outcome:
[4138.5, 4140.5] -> 3.69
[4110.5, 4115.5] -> 3.86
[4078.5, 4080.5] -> 3.93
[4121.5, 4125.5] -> 4.23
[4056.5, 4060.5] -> 3.73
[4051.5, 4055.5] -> 3.8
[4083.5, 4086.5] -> 4.01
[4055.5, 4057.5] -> 4.04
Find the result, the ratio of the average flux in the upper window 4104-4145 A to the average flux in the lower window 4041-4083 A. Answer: 1.04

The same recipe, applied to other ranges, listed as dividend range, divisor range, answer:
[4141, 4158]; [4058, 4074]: 0.99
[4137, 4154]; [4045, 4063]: 0.96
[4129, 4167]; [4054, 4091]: 0.99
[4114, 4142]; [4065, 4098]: 1.03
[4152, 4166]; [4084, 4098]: 0.95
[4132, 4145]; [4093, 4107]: 1.12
